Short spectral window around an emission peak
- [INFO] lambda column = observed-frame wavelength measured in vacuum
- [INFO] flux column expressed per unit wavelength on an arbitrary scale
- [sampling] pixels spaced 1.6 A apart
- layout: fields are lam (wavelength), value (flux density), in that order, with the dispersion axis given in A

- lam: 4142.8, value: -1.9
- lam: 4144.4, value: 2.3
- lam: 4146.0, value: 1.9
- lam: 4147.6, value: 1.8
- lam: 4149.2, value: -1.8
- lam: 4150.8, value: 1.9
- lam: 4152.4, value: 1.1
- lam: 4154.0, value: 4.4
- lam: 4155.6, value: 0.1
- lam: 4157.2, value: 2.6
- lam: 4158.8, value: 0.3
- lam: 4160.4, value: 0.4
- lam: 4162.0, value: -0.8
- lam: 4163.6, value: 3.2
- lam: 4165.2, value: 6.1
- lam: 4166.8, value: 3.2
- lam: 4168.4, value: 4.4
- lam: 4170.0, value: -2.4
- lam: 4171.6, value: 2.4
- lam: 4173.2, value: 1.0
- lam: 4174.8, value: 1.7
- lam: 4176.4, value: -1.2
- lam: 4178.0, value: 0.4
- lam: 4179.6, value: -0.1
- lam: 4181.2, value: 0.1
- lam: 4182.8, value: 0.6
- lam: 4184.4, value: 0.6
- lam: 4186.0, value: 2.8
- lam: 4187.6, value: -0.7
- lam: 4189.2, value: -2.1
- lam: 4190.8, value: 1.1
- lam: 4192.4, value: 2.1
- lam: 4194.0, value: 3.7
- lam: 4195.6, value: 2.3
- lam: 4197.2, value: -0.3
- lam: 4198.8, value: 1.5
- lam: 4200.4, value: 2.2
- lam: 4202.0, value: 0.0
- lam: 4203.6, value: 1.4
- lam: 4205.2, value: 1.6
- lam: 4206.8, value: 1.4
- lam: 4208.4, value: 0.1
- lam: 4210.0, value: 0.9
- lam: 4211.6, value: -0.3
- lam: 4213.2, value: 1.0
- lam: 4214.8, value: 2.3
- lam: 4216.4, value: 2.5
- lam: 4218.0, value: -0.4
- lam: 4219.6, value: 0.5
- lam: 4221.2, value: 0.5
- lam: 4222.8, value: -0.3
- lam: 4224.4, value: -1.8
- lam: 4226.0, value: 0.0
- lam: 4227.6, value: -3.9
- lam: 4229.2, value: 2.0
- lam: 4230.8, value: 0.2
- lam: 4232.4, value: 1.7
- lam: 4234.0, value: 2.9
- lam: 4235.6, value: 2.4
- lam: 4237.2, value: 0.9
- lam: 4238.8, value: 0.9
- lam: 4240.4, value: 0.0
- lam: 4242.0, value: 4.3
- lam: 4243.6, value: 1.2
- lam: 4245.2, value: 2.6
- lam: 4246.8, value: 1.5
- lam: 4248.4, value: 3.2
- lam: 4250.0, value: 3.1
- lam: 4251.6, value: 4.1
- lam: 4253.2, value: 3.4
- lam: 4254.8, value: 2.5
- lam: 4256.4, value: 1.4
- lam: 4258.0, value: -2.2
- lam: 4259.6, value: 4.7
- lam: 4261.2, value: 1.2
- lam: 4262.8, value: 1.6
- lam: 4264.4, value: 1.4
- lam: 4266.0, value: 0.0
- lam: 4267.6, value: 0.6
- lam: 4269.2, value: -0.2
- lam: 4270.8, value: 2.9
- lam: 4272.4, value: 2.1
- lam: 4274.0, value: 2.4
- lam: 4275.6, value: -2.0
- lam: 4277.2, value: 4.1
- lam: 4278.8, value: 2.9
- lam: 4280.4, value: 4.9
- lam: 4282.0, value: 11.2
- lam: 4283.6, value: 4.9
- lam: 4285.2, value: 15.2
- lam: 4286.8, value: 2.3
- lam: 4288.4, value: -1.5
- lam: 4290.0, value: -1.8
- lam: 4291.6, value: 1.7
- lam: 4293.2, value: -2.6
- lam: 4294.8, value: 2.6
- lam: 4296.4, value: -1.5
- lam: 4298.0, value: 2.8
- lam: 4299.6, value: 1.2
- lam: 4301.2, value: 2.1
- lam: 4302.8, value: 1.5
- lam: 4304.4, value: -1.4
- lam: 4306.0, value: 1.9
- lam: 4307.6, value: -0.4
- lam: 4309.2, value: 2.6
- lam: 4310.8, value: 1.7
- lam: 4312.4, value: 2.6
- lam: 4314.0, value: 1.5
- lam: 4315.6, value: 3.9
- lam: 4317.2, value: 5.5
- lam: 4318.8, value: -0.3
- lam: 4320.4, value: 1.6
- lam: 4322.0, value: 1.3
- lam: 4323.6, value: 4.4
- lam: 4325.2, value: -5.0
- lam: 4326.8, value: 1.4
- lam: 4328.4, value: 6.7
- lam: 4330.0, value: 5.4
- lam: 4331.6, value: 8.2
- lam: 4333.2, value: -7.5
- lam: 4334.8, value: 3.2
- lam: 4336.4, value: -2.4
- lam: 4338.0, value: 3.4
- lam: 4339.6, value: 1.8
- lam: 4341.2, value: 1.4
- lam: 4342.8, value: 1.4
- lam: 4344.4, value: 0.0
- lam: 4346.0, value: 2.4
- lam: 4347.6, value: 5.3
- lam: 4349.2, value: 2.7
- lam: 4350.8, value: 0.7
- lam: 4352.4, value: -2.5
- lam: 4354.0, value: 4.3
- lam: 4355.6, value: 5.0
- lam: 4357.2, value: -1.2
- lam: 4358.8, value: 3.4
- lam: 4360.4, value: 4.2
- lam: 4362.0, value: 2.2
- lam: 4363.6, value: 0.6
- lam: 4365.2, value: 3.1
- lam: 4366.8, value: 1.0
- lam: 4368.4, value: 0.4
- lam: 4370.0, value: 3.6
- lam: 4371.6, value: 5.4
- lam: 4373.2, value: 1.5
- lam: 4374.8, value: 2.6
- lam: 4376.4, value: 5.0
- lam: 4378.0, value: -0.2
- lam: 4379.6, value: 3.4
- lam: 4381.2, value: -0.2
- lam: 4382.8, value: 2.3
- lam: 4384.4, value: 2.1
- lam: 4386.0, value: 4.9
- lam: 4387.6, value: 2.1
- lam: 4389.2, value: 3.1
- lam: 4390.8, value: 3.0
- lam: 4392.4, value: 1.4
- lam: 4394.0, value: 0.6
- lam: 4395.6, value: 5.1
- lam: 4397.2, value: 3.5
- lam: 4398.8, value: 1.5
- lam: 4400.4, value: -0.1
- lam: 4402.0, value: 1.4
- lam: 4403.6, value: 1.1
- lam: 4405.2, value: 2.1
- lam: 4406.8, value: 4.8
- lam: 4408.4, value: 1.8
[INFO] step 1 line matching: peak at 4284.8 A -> [O II]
